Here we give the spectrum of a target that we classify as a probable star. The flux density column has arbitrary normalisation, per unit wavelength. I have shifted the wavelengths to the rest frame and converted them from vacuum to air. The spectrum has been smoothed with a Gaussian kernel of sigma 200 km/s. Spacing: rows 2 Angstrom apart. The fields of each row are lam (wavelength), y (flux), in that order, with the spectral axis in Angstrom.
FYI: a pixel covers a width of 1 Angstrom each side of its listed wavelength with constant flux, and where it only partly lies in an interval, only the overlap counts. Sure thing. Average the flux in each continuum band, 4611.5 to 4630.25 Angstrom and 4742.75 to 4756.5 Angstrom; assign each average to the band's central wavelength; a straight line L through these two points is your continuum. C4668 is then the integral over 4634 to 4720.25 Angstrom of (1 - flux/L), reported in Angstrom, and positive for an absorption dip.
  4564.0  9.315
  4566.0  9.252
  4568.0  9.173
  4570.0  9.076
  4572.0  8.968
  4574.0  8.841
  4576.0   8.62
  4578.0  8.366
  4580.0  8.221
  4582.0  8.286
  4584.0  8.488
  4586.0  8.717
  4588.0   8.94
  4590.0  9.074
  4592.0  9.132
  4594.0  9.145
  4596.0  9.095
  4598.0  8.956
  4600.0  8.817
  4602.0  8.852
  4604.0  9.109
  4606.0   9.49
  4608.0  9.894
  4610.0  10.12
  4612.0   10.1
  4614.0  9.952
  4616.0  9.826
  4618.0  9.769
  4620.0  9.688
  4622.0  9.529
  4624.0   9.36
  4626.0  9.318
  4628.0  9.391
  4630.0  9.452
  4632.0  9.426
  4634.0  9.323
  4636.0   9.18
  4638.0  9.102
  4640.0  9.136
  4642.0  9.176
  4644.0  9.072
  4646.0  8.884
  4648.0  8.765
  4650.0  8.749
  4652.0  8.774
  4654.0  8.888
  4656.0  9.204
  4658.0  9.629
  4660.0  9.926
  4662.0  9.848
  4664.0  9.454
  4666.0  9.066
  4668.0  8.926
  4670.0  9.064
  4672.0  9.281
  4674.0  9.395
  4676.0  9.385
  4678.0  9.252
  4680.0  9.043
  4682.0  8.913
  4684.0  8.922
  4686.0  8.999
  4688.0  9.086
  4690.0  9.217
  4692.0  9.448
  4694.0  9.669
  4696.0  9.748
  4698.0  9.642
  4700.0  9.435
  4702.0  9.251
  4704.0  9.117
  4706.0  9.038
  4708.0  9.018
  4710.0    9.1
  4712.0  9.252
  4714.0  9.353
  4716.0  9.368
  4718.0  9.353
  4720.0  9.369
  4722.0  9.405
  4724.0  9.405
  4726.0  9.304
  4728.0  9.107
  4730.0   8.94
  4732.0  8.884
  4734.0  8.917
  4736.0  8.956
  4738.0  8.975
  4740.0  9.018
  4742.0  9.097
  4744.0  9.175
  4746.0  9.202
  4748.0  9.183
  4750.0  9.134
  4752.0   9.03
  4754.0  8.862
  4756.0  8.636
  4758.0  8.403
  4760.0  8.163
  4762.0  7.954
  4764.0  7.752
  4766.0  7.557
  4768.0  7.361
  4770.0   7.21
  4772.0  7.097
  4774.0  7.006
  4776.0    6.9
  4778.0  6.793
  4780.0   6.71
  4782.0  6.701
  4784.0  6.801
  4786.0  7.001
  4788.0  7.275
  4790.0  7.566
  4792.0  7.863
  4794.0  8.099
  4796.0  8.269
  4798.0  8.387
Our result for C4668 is 1.4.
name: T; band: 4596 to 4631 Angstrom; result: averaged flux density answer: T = 9.5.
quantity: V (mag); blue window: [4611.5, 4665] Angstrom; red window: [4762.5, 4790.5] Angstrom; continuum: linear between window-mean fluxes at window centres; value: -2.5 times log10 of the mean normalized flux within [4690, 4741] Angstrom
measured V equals -0.14 mag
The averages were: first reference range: 9.36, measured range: 9.24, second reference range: 7.13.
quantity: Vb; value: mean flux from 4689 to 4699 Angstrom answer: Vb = 9.54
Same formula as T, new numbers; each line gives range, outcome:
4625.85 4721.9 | 9.24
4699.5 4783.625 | 8.56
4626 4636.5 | 9.36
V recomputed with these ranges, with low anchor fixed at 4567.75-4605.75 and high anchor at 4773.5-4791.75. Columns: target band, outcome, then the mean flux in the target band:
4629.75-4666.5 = -0.12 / 9.21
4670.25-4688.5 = -0.15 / 9.14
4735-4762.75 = -0.21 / 8.85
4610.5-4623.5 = -0.15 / 9.81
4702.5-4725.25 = -0.21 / 9.25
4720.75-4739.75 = -0.21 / 9.1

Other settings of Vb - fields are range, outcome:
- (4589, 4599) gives 9.08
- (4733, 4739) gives 8.95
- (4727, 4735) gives 8.96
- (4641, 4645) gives 9.12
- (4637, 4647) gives 9.07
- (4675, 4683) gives 9.15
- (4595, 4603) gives 8.93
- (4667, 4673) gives 9.09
